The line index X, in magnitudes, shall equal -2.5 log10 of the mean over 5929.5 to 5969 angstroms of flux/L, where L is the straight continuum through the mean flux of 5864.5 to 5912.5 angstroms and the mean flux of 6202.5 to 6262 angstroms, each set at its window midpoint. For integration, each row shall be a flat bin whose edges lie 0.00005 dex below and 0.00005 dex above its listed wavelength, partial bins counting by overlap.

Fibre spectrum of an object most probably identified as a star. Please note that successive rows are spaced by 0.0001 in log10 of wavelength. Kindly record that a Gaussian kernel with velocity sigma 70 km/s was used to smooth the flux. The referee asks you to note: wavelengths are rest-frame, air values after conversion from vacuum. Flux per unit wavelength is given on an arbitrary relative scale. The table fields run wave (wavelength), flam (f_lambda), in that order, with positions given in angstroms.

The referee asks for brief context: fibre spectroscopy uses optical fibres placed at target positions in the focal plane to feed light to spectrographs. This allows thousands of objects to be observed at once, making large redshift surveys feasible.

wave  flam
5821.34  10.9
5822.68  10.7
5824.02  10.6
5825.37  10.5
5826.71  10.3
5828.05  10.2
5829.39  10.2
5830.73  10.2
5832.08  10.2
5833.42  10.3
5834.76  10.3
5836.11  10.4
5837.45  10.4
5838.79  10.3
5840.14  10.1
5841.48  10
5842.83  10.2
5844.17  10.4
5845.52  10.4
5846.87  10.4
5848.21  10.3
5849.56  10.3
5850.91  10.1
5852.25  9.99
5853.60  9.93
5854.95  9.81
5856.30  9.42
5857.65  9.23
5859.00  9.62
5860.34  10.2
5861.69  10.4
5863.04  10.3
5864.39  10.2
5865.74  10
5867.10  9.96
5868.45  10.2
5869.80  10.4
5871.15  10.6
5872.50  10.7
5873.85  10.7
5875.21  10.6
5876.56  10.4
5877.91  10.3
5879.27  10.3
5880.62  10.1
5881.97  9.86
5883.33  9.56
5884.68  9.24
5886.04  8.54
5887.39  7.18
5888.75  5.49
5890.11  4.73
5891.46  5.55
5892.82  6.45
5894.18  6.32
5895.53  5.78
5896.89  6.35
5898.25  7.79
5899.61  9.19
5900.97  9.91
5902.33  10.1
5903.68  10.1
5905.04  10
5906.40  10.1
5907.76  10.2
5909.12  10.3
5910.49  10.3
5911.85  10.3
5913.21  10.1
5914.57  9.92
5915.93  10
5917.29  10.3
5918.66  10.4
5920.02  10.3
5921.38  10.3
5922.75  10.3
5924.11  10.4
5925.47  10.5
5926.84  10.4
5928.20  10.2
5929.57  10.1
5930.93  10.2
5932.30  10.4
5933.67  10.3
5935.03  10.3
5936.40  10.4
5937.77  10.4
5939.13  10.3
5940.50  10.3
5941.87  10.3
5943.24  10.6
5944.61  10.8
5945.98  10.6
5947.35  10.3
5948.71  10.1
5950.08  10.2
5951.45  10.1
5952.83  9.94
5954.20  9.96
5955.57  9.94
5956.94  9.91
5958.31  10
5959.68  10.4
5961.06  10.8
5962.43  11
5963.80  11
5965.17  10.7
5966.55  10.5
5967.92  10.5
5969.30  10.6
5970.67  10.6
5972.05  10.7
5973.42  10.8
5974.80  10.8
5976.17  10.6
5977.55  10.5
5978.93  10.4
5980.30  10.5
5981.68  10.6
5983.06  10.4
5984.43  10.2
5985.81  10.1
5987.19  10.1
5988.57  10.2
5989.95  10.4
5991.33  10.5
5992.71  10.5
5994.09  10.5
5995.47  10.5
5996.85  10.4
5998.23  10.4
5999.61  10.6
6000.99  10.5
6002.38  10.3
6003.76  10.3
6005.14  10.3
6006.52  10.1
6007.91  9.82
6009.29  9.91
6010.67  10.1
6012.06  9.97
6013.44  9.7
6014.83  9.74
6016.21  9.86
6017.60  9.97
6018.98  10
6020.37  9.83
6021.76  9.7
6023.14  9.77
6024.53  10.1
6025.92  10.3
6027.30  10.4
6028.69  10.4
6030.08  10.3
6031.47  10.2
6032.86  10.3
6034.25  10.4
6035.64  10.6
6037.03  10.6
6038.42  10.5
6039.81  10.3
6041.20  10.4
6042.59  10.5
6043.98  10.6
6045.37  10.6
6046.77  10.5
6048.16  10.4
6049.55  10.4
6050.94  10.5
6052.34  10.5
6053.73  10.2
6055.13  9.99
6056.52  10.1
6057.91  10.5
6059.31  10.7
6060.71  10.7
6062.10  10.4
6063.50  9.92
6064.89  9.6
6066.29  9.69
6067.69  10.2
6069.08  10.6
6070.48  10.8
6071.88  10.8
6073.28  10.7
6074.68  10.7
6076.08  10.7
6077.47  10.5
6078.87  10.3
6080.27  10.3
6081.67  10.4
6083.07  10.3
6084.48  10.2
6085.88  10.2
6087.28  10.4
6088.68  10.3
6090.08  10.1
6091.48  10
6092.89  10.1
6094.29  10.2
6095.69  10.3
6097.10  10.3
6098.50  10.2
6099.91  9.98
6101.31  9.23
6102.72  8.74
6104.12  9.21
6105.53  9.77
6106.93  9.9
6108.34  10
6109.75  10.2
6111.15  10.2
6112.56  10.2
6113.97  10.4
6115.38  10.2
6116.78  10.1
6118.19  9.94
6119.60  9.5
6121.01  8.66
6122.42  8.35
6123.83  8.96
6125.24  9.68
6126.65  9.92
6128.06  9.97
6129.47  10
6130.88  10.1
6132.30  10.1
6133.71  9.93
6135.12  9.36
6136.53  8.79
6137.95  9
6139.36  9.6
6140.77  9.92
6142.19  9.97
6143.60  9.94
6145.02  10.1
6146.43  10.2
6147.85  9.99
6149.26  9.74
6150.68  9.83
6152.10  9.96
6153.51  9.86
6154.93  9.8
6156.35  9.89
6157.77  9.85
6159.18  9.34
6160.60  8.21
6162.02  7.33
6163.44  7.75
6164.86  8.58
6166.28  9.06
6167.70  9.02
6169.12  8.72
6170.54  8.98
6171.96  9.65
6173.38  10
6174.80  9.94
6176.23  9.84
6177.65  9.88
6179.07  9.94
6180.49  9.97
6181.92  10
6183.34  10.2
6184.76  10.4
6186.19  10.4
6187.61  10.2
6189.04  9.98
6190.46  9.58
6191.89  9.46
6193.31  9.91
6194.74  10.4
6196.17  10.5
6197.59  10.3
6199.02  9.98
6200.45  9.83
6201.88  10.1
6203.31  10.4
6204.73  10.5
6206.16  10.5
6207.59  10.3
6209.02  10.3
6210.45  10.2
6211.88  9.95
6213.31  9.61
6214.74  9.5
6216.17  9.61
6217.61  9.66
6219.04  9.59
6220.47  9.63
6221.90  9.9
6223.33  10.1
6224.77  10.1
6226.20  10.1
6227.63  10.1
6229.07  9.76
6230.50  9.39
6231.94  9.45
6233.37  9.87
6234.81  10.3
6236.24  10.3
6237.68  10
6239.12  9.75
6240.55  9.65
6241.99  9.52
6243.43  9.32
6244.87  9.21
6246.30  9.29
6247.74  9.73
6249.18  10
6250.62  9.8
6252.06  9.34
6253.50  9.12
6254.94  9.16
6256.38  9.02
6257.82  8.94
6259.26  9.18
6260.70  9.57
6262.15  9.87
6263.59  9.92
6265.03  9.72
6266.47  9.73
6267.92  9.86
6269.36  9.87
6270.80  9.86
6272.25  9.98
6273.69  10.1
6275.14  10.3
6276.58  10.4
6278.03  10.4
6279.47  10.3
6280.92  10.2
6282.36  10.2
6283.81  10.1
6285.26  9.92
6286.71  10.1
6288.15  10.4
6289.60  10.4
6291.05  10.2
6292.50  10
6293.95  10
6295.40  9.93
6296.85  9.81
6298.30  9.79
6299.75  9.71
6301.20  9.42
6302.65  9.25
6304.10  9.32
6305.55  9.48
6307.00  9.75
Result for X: -0.13 mag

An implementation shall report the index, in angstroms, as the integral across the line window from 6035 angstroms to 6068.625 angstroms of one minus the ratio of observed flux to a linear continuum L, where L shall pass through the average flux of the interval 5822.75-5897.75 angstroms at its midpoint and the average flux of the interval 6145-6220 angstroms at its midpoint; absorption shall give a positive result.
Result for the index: -2.4 angstroms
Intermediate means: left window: 9.54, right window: 9.75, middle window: 10.4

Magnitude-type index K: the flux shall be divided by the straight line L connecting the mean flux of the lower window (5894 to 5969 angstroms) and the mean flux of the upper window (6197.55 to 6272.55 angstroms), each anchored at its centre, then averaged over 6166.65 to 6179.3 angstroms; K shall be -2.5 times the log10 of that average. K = 0.03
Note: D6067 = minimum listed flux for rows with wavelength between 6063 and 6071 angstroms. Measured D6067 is 9.6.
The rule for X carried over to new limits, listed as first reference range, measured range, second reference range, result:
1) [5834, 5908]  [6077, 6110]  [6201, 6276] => -0.04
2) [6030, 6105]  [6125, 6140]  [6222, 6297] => 0.05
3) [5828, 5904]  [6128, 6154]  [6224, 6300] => -0.01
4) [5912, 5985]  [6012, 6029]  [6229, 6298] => 0.03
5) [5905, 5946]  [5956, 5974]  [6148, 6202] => -0.04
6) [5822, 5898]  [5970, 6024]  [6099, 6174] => -0.08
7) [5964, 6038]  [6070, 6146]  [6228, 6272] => 0.01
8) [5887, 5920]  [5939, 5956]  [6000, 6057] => -0.12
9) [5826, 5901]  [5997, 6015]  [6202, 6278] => -0.06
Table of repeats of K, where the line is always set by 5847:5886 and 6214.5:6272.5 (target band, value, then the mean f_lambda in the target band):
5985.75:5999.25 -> -0.05 mag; 10.4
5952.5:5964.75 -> -0.04 mag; 10.4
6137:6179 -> 0.04 mag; 9.45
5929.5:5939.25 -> -0.03 mag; 10.3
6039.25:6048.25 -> -0.06 mag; 10.5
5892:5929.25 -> 0.06 mag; 9.49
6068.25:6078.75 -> -0.09 mag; 10.7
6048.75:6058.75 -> -0.05 mag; 10.3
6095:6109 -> 0.01 mag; 9.76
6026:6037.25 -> -0.05 mag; 10.4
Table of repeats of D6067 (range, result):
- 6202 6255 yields 9.12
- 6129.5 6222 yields 7.33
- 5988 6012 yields 9.82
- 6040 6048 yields 10.4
